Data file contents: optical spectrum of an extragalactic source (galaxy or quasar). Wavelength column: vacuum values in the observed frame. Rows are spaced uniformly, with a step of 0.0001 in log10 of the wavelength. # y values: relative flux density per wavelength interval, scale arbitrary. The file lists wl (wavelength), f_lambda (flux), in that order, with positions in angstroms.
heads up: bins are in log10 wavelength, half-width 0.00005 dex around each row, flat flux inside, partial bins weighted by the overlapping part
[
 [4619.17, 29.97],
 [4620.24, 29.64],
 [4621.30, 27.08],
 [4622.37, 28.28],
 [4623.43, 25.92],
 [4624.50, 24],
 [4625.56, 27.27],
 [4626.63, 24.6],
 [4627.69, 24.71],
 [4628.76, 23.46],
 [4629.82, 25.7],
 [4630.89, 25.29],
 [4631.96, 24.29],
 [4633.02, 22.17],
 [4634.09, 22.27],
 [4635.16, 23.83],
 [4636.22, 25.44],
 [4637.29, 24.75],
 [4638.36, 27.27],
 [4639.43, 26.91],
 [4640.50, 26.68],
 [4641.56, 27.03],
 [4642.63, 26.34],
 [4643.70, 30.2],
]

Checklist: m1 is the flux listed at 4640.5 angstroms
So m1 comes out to 26.68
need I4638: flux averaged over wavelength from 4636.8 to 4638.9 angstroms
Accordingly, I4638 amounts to 26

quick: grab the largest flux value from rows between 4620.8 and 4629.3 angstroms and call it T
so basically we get 28.28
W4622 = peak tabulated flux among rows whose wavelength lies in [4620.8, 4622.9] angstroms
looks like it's 28.28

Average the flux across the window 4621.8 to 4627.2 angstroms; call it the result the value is 26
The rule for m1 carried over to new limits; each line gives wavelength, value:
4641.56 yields 27.03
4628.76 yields 23.46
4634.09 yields 22.27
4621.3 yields 27.08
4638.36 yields 27.27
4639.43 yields 26.91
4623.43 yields 25.92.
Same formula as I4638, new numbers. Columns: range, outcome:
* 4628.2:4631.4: 24.8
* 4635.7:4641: 26.2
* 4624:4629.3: 24.8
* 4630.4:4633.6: 23.9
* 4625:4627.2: 25.9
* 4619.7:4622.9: 28.3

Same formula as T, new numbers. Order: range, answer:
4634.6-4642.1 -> 27.27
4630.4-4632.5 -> 25.29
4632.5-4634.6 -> 22.27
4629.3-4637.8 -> 25.7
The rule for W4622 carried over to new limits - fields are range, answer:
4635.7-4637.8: 25.44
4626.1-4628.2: 24.71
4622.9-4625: 25.92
